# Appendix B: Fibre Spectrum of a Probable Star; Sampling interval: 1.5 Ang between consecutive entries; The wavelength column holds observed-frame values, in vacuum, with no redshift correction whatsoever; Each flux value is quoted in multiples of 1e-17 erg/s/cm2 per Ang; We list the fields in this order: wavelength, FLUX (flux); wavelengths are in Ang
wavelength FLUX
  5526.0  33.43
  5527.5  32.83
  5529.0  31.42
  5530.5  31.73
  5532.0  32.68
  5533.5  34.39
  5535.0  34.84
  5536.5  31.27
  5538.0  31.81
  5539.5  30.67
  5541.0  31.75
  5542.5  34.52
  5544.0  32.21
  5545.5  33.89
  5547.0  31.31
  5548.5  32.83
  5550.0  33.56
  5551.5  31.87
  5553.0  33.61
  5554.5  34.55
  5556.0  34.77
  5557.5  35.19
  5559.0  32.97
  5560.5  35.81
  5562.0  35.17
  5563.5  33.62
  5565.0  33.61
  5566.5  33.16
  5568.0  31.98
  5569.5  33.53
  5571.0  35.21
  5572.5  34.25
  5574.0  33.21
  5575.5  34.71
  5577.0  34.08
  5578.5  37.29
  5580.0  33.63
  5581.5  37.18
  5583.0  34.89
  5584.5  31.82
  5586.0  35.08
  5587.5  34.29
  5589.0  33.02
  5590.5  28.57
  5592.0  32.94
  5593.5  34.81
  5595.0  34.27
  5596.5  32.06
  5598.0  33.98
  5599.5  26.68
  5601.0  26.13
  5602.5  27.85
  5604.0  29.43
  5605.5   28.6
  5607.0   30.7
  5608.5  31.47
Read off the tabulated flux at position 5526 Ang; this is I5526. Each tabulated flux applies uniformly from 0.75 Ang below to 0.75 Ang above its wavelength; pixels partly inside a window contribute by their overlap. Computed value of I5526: 33.43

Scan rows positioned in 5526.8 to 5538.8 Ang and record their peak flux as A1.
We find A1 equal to 34.84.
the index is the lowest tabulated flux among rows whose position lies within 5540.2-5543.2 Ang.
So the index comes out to 31.75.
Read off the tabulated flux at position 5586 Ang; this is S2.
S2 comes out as 35.08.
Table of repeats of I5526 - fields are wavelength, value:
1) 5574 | 33.21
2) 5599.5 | 26.68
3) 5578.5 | 37.29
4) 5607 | 30.7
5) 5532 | 32.68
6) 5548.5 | 32.83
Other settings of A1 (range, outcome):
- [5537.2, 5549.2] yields 34.52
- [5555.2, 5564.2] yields 35.81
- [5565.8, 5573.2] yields 35.21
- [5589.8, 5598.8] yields 34.81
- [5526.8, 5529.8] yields 32.83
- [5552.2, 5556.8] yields 34.77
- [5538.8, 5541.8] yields 31.75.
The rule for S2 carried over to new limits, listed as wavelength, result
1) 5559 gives 32.97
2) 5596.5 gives 32.06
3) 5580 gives 33.63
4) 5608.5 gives 31.47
